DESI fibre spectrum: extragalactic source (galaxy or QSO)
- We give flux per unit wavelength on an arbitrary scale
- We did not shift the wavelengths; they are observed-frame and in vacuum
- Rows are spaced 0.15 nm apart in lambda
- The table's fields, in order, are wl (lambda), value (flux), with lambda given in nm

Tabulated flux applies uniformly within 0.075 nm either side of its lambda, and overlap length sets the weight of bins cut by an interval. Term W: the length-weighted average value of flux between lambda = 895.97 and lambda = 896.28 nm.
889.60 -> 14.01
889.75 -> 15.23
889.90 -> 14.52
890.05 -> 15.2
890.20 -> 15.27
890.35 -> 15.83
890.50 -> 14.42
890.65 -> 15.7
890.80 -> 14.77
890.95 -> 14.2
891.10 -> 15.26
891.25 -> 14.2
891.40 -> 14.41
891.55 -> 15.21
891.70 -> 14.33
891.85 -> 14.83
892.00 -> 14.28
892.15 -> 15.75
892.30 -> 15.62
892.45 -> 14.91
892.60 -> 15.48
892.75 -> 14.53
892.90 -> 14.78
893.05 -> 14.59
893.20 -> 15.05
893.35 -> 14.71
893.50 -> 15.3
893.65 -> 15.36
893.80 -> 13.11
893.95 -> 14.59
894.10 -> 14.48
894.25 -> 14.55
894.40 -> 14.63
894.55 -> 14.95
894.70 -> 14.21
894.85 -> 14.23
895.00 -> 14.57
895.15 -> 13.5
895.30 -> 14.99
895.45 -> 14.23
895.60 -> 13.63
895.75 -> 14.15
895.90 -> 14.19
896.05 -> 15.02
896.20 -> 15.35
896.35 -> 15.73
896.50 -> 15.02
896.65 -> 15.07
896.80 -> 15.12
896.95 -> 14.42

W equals 15.2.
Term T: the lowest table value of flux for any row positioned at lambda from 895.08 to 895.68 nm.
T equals 13.5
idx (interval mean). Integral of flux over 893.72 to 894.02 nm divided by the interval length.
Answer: 13.9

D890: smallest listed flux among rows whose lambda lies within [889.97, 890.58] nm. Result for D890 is 14.42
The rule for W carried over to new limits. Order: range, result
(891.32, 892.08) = 14.6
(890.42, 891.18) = 14.9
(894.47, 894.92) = 14.5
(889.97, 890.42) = 15.4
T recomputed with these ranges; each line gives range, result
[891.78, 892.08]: 14.28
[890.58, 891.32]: 14.2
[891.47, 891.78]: 14.33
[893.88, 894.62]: 14.48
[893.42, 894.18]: 13.11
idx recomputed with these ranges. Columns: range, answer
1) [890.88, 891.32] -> 14.6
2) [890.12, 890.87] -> 15.2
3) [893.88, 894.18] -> 14.5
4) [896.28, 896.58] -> 15.4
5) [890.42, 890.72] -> 15.1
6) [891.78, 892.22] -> 14.9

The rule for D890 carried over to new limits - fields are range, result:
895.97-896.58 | 15.02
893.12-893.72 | 14.71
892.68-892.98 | 14.53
